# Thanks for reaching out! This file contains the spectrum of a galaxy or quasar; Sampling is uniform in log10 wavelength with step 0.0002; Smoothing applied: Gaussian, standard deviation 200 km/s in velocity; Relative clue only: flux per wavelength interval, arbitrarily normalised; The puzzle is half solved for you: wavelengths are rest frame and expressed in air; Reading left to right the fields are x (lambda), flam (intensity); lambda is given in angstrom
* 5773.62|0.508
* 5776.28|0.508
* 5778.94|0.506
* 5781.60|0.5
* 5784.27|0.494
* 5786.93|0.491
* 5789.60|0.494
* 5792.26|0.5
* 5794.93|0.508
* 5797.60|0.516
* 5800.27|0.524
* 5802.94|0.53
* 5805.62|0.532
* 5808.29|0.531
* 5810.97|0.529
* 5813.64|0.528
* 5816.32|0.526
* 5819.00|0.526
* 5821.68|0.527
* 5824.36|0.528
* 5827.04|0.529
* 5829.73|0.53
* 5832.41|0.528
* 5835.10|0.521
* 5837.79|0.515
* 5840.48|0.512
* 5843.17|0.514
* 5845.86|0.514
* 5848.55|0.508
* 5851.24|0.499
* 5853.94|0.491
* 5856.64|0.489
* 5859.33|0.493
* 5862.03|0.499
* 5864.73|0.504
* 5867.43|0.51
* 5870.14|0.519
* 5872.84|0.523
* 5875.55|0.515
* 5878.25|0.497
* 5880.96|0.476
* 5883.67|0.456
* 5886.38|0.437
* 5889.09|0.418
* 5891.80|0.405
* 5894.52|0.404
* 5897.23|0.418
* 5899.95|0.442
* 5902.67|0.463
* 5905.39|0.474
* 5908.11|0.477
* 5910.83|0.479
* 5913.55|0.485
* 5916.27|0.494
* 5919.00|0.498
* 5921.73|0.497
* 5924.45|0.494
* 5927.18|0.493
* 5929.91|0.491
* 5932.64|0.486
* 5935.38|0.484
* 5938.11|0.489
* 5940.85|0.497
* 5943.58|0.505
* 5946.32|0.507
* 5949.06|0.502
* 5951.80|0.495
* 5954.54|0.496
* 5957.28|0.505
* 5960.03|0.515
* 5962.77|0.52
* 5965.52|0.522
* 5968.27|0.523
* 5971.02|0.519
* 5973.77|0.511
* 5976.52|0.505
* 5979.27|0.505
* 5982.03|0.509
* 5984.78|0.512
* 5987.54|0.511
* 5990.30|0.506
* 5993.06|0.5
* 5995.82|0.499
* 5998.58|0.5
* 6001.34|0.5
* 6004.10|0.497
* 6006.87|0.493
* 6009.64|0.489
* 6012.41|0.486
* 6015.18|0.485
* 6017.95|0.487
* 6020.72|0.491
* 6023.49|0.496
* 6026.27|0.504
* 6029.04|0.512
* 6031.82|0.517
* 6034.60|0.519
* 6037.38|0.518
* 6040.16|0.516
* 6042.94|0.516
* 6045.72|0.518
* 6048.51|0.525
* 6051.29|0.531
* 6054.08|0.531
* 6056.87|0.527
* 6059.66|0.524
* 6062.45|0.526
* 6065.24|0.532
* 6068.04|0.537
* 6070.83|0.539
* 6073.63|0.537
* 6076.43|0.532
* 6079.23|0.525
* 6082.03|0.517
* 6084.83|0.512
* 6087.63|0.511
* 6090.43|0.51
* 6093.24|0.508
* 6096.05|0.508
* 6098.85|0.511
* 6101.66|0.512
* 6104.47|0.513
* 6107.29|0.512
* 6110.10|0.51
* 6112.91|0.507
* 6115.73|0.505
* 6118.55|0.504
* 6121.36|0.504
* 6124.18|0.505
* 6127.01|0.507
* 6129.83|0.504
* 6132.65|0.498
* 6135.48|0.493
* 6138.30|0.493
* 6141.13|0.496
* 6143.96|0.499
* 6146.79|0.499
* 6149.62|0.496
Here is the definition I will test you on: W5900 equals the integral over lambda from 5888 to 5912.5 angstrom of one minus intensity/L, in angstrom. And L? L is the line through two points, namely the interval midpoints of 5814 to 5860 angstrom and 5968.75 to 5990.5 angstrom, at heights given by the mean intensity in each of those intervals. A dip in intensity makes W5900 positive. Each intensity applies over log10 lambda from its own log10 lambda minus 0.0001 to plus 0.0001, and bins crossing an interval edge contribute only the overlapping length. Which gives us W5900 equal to 3.3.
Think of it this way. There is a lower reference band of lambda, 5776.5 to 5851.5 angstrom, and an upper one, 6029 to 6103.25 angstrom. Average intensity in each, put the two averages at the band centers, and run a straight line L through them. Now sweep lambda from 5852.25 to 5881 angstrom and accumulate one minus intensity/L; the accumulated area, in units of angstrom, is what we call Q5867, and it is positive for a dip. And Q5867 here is 0.8 angstrom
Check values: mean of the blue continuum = 0.517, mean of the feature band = 0.503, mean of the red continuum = 0.521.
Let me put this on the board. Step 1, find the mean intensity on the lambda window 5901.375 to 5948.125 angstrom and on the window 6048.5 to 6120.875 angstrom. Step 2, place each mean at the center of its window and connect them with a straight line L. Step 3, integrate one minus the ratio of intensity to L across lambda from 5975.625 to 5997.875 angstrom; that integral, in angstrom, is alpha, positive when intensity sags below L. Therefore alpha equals -0.22 angstrom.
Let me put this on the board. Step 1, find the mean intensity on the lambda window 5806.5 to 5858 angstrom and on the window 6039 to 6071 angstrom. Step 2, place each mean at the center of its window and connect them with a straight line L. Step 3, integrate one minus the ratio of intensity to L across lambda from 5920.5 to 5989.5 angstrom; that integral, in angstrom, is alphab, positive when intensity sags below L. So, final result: 2.52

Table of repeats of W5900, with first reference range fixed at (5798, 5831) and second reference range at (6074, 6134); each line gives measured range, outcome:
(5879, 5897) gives 3.1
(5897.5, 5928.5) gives 2.5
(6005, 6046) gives 1.0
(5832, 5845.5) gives 0.2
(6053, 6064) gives -0.3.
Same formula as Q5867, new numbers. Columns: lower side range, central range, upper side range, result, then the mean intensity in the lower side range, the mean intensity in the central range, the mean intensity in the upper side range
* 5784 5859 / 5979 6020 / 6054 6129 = 1.44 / 0.516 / 0.498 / 0.517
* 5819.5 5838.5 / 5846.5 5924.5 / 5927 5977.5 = 5.69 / 0.526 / 0.478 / 0.504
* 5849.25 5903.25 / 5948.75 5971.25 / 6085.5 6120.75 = -1.12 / 0.473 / 0.511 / 0.509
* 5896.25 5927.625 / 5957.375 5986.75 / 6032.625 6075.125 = -0.95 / 0.476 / 0.514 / 0.526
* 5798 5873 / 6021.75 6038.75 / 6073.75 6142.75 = 0.02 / 0.517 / 0.511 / 0.509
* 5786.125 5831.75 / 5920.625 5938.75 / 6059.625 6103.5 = 1.06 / 0.521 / 0.491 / 0.521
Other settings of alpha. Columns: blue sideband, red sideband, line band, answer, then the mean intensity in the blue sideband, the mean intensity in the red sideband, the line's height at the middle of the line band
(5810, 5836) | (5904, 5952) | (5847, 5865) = 0.7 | 0.527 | 0.491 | 0.516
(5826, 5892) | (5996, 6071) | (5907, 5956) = 1.0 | 0.497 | 0.511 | 0.503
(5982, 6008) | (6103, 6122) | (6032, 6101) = -2.2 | 0.503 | 0.508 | 0.506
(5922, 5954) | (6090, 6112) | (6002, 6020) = 0.4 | 0.495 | 0.51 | 0.502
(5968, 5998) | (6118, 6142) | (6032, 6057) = -0.8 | 0.508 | 0.5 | 0.505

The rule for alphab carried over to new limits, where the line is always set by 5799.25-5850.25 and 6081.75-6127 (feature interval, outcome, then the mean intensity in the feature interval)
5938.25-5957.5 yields 0.6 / 0.5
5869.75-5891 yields 1.8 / 0.477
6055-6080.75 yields -1.0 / 0.531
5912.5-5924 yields 0.6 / 0.494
